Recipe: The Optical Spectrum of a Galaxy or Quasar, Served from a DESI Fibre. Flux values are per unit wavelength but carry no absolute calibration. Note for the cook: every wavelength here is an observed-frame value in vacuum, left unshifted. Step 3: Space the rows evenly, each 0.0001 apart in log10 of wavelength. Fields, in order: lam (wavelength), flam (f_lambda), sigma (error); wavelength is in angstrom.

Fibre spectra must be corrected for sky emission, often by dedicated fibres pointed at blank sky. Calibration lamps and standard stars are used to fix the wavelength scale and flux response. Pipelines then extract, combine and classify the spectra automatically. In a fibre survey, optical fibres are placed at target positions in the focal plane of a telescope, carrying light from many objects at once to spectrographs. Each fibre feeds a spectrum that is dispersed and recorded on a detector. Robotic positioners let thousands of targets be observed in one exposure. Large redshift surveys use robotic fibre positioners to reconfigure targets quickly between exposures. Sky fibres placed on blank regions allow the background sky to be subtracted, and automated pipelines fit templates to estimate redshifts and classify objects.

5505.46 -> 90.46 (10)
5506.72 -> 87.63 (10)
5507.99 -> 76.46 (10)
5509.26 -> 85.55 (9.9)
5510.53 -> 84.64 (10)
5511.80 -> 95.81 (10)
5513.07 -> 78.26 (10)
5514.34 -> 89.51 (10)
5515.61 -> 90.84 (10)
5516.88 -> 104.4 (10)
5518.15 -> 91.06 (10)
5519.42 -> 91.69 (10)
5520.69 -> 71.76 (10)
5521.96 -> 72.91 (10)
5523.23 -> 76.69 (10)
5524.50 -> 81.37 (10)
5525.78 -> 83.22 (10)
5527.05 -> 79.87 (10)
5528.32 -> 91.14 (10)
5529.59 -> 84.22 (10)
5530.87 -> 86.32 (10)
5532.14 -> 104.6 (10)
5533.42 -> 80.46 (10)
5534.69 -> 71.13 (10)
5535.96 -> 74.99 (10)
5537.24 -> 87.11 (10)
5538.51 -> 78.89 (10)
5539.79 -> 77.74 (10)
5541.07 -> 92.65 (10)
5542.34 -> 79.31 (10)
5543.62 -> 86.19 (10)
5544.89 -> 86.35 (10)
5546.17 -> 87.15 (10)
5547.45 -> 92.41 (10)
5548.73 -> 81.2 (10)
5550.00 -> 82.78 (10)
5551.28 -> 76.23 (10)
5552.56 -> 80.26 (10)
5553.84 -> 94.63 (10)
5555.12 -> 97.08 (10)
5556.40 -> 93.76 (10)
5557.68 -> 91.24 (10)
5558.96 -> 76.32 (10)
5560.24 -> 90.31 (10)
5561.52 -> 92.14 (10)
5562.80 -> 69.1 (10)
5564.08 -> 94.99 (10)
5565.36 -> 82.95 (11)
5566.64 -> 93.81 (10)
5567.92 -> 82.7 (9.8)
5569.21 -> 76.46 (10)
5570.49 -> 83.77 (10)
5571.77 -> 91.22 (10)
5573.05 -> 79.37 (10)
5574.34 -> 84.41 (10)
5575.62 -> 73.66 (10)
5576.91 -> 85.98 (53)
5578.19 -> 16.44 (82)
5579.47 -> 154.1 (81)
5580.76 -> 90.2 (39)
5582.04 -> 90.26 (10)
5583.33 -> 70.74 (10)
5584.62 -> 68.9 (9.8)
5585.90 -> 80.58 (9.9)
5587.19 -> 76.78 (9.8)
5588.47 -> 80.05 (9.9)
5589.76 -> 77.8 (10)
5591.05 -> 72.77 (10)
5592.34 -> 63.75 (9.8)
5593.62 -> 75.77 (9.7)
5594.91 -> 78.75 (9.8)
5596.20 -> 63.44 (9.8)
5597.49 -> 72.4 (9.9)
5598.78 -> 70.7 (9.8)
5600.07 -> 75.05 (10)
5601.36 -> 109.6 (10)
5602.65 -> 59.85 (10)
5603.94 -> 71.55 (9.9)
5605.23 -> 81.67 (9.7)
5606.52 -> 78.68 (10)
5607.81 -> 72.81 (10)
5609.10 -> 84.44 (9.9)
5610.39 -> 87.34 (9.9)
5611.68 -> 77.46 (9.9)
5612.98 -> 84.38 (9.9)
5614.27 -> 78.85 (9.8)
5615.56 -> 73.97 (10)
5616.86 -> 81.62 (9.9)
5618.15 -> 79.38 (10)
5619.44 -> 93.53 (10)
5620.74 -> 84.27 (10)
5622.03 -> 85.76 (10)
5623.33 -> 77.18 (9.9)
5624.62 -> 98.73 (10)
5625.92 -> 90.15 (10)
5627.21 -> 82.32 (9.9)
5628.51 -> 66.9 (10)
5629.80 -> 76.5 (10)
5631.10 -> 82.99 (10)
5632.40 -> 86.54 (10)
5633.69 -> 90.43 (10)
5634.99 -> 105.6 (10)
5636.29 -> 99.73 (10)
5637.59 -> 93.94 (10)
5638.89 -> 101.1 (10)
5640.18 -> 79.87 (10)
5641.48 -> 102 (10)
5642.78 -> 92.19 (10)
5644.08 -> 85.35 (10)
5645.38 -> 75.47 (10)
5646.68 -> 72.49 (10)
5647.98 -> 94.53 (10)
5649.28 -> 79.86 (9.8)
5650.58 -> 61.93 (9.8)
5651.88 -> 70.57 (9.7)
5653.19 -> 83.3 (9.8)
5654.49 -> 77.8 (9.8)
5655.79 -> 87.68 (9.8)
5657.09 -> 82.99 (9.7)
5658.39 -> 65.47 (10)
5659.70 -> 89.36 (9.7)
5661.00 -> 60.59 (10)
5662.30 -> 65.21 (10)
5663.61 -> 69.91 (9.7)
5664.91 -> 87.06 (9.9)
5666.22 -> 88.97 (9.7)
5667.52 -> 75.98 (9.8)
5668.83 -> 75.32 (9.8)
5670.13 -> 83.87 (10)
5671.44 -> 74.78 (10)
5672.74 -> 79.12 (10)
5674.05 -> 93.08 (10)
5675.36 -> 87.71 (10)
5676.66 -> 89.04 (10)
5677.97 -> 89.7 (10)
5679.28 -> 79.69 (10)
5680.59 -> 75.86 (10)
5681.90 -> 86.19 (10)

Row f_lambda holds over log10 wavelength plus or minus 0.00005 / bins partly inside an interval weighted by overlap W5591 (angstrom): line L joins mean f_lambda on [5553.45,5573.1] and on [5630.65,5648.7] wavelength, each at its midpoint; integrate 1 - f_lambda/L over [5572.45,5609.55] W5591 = 4.31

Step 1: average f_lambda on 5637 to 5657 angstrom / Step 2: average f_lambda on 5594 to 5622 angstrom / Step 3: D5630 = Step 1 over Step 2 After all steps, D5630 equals 1.1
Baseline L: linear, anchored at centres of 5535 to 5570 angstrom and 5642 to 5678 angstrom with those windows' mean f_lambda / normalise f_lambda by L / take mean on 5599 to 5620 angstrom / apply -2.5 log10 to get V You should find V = 0.03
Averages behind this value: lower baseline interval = 85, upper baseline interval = 79.9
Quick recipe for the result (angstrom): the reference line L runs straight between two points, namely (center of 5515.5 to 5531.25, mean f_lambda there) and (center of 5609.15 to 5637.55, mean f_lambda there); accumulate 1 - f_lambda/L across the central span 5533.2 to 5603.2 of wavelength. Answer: 2.6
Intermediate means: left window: 84.8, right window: 85.1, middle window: 81.8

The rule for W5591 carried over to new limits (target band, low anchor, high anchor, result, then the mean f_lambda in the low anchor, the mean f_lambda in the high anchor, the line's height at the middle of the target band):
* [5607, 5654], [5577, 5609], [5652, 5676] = -3.5 angstrom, 77.5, 79.1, 78.3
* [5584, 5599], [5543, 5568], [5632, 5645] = 2.7 angstrom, 86.7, 93.5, 89.6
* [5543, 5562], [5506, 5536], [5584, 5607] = -1.5 angstrom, 85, 75.4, 81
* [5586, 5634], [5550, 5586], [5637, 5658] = 2.5 angstrom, 84.4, 83.6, 84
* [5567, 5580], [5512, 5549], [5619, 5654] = 0.4 angstrom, 84.8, 85.6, 85.1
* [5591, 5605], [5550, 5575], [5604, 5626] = 1.6 angstrom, 85.7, 82.5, 83.5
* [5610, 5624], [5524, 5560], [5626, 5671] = 0.2 angstrom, 85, 82.2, 83.1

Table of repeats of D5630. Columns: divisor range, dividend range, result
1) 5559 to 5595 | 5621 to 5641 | 1.08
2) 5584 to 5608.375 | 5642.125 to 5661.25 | 1.05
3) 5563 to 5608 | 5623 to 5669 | 1.04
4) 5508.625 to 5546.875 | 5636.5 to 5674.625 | 0.96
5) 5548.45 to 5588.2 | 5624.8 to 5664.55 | 0.98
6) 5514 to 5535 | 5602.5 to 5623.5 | 0.94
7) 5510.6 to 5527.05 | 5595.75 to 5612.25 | 0.91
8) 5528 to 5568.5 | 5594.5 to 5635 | 0.95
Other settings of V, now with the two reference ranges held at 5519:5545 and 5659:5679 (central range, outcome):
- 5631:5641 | -0.15 mag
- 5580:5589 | 0.02 mag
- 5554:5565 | -0.08 mag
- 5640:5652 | -0.01 mag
